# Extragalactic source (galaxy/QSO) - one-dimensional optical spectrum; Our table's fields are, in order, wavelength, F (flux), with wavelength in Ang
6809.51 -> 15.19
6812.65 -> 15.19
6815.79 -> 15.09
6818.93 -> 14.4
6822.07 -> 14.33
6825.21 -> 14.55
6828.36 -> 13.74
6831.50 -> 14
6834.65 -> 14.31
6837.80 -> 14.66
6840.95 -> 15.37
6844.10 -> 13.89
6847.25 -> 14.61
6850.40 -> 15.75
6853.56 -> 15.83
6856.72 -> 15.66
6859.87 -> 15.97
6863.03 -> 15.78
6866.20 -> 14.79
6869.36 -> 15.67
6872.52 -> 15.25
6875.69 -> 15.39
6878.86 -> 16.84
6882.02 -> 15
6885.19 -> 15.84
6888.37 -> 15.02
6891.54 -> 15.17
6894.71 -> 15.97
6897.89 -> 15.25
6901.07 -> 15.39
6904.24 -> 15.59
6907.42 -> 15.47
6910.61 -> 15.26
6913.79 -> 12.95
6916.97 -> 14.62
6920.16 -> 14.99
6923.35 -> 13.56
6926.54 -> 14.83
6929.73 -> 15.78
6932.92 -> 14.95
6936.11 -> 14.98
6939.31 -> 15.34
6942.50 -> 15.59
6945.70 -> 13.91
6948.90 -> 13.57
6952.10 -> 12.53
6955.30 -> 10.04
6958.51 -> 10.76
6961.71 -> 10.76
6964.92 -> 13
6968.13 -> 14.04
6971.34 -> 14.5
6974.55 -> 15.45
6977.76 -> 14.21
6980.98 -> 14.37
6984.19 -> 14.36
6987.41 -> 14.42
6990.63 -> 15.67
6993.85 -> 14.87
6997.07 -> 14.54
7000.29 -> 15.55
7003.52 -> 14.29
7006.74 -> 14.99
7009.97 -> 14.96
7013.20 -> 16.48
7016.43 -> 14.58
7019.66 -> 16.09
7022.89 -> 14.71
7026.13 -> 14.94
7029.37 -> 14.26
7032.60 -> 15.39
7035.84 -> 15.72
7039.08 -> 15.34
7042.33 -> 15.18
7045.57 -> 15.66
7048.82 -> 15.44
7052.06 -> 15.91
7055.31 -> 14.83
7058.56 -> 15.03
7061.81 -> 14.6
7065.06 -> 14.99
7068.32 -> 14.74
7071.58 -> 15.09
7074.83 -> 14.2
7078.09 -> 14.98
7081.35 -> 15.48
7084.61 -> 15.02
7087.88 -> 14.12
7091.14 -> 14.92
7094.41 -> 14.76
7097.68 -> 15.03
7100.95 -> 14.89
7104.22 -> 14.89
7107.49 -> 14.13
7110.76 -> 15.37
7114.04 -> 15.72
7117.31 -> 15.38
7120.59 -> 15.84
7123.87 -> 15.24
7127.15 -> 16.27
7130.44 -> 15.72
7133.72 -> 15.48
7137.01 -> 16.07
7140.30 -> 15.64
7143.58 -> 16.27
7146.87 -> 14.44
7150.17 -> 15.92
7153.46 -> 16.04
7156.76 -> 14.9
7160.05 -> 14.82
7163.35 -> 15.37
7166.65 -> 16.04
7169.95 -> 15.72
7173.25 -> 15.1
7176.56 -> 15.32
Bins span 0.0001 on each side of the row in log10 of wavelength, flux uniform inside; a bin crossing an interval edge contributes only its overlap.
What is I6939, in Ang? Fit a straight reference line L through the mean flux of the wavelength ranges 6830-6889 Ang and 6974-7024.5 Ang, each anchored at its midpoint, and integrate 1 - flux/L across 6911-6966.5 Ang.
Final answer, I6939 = 5.15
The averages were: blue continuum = 15.2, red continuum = 15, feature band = 13.7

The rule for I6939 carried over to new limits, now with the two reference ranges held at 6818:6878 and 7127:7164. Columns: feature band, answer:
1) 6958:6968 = 2.13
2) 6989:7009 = 0.37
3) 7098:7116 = 0.55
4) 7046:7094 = 1.37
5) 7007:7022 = -0.14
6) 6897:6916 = 0.16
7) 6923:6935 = 0.17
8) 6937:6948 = 0.22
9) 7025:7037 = 0.21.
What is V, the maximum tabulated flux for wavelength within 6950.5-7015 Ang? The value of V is 16.48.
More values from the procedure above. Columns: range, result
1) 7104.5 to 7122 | 15.84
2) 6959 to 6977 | 15.45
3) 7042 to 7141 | 16.27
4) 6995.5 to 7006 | 15.55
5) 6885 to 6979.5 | 15.97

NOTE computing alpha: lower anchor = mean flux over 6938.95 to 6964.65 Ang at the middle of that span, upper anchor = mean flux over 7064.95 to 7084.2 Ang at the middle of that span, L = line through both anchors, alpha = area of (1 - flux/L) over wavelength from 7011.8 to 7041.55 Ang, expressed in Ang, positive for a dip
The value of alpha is -2.6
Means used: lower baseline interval 12.7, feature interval 15.3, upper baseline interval 14.9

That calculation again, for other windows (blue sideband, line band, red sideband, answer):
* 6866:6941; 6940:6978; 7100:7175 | 5.1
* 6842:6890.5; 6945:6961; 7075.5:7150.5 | 3.5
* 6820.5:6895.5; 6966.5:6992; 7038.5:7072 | 0.9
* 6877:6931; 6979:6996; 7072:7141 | 0.5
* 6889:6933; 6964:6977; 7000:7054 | 0.7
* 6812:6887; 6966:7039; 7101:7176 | 1.7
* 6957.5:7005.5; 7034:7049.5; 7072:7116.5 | -1.0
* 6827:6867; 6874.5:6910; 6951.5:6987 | -3.1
